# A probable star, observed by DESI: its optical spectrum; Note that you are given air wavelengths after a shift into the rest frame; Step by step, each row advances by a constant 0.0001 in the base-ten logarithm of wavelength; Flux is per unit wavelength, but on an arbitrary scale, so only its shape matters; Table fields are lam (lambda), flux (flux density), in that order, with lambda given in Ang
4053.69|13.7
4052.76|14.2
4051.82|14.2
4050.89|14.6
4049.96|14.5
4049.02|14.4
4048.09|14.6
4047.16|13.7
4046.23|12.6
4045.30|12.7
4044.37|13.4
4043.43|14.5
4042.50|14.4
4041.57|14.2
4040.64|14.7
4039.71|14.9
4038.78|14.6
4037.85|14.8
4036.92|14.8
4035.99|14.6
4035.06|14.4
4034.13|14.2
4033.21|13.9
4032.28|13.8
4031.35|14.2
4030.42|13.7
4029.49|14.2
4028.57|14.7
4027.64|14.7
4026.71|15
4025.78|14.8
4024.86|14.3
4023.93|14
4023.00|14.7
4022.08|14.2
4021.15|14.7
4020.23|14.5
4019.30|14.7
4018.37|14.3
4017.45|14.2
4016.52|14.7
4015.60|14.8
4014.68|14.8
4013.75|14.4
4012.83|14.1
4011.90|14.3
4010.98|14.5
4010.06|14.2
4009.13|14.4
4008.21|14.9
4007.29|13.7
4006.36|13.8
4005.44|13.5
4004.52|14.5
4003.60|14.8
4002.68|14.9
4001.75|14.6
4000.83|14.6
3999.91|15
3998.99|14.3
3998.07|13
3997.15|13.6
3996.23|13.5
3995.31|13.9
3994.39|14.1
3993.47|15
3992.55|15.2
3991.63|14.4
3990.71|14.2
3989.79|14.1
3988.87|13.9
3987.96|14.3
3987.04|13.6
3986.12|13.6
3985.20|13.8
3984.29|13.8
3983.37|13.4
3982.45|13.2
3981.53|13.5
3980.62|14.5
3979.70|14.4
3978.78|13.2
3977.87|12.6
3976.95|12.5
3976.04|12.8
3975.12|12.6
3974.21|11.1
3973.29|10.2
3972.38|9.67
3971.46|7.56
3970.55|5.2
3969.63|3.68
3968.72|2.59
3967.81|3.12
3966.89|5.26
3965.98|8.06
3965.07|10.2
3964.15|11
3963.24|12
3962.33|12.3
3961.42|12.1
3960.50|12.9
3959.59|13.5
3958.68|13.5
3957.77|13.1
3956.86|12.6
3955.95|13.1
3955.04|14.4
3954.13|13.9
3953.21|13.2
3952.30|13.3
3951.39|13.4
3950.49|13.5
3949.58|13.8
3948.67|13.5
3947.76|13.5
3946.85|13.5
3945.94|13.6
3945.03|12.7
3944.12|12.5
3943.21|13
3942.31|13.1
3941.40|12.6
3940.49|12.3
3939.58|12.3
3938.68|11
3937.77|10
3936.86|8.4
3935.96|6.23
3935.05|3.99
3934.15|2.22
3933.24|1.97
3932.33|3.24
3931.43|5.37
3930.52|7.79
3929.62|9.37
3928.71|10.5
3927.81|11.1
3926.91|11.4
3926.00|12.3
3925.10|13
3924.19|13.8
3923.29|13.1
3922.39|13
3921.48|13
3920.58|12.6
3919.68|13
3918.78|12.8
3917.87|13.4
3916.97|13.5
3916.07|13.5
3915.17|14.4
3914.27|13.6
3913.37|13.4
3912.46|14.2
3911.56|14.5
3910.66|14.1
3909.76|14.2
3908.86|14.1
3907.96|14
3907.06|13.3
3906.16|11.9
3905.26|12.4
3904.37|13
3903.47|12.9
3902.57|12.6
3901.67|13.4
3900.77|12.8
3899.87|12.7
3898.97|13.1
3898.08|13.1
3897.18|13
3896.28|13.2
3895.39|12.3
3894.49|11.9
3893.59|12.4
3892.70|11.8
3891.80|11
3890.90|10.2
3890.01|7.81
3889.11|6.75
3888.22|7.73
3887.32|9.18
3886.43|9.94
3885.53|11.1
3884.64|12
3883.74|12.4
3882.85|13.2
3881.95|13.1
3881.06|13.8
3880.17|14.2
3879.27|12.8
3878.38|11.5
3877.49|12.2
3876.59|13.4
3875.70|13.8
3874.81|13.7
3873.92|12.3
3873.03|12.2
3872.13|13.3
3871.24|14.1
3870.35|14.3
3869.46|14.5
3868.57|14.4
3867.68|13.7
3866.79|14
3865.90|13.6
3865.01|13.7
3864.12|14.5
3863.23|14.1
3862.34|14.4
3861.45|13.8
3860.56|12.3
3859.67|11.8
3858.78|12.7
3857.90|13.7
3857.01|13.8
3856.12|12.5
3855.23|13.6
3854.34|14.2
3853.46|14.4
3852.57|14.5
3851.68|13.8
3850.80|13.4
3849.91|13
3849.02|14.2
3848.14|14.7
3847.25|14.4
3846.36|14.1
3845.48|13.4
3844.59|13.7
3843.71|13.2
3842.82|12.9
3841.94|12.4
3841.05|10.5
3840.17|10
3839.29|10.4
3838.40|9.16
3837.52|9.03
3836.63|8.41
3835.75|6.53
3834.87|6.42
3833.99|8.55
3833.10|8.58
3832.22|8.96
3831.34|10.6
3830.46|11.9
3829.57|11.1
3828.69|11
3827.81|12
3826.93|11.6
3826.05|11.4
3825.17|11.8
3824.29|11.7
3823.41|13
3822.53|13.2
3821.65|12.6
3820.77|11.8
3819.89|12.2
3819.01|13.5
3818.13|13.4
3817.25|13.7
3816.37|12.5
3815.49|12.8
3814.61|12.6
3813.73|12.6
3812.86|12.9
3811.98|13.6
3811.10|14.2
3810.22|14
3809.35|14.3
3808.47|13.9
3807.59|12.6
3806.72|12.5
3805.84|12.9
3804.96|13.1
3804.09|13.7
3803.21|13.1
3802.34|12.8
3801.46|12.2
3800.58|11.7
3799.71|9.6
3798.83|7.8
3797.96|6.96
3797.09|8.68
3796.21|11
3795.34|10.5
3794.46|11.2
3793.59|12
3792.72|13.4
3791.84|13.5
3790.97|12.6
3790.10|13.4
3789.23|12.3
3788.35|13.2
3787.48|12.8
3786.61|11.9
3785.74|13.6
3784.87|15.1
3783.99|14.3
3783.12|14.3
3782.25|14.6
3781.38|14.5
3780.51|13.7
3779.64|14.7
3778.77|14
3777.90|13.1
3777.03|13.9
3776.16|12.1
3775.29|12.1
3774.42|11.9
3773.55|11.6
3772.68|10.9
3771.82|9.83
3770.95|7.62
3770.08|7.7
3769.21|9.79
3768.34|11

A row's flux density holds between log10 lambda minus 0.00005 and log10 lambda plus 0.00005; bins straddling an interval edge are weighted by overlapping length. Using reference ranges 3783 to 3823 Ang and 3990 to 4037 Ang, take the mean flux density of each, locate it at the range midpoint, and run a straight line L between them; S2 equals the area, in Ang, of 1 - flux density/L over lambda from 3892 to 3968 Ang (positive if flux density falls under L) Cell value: 9.89 Ang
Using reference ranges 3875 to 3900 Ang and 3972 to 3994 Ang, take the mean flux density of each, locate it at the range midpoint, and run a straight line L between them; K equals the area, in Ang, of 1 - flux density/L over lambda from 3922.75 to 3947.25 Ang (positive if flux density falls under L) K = 5.0 Ang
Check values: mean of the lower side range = 11.8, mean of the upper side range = 13.3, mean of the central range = 10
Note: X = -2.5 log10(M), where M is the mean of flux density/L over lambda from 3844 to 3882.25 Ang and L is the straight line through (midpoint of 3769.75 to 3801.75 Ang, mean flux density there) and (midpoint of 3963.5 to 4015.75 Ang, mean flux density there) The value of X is -0.112 mag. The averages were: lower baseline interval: 12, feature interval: 13.6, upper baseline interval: 12.6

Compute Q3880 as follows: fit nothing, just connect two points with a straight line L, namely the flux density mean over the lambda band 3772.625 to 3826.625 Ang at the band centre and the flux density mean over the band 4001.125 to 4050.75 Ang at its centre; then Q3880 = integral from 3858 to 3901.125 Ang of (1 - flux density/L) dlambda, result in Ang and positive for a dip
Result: 2.3 Ang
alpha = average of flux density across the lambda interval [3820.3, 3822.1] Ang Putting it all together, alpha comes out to 12.2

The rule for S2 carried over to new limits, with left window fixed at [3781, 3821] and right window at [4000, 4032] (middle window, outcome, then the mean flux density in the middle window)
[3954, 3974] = 5.8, 9.94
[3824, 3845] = 3.9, 10.5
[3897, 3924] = 0.5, 13.3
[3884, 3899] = 2.7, 10.9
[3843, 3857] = -0.8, 13.8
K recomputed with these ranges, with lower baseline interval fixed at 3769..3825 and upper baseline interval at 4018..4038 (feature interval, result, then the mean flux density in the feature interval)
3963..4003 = 5.7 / 12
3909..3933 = 2.6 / 12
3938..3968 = 3.3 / 12.2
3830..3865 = 1.9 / 12.1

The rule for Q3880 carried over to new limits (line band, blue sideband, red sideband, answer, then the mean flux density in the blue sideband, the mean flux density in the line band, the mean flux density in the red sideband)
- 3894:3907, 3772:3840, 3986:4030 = 0.3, 12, 12.8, 14.3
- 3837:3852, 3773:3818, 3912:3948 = -0.5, 12.7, 12.5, 11.1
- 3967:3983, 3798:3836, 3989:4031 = 4.4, 11.9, 10.1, 14.4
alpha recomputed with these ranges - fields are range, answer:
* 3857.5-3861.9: 12.9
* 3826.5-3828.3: 11.8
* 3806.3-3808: 12.6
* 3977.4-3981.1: 13.7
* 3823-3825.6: 12.2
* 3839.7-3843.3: 11.5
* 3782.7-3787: 13.8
